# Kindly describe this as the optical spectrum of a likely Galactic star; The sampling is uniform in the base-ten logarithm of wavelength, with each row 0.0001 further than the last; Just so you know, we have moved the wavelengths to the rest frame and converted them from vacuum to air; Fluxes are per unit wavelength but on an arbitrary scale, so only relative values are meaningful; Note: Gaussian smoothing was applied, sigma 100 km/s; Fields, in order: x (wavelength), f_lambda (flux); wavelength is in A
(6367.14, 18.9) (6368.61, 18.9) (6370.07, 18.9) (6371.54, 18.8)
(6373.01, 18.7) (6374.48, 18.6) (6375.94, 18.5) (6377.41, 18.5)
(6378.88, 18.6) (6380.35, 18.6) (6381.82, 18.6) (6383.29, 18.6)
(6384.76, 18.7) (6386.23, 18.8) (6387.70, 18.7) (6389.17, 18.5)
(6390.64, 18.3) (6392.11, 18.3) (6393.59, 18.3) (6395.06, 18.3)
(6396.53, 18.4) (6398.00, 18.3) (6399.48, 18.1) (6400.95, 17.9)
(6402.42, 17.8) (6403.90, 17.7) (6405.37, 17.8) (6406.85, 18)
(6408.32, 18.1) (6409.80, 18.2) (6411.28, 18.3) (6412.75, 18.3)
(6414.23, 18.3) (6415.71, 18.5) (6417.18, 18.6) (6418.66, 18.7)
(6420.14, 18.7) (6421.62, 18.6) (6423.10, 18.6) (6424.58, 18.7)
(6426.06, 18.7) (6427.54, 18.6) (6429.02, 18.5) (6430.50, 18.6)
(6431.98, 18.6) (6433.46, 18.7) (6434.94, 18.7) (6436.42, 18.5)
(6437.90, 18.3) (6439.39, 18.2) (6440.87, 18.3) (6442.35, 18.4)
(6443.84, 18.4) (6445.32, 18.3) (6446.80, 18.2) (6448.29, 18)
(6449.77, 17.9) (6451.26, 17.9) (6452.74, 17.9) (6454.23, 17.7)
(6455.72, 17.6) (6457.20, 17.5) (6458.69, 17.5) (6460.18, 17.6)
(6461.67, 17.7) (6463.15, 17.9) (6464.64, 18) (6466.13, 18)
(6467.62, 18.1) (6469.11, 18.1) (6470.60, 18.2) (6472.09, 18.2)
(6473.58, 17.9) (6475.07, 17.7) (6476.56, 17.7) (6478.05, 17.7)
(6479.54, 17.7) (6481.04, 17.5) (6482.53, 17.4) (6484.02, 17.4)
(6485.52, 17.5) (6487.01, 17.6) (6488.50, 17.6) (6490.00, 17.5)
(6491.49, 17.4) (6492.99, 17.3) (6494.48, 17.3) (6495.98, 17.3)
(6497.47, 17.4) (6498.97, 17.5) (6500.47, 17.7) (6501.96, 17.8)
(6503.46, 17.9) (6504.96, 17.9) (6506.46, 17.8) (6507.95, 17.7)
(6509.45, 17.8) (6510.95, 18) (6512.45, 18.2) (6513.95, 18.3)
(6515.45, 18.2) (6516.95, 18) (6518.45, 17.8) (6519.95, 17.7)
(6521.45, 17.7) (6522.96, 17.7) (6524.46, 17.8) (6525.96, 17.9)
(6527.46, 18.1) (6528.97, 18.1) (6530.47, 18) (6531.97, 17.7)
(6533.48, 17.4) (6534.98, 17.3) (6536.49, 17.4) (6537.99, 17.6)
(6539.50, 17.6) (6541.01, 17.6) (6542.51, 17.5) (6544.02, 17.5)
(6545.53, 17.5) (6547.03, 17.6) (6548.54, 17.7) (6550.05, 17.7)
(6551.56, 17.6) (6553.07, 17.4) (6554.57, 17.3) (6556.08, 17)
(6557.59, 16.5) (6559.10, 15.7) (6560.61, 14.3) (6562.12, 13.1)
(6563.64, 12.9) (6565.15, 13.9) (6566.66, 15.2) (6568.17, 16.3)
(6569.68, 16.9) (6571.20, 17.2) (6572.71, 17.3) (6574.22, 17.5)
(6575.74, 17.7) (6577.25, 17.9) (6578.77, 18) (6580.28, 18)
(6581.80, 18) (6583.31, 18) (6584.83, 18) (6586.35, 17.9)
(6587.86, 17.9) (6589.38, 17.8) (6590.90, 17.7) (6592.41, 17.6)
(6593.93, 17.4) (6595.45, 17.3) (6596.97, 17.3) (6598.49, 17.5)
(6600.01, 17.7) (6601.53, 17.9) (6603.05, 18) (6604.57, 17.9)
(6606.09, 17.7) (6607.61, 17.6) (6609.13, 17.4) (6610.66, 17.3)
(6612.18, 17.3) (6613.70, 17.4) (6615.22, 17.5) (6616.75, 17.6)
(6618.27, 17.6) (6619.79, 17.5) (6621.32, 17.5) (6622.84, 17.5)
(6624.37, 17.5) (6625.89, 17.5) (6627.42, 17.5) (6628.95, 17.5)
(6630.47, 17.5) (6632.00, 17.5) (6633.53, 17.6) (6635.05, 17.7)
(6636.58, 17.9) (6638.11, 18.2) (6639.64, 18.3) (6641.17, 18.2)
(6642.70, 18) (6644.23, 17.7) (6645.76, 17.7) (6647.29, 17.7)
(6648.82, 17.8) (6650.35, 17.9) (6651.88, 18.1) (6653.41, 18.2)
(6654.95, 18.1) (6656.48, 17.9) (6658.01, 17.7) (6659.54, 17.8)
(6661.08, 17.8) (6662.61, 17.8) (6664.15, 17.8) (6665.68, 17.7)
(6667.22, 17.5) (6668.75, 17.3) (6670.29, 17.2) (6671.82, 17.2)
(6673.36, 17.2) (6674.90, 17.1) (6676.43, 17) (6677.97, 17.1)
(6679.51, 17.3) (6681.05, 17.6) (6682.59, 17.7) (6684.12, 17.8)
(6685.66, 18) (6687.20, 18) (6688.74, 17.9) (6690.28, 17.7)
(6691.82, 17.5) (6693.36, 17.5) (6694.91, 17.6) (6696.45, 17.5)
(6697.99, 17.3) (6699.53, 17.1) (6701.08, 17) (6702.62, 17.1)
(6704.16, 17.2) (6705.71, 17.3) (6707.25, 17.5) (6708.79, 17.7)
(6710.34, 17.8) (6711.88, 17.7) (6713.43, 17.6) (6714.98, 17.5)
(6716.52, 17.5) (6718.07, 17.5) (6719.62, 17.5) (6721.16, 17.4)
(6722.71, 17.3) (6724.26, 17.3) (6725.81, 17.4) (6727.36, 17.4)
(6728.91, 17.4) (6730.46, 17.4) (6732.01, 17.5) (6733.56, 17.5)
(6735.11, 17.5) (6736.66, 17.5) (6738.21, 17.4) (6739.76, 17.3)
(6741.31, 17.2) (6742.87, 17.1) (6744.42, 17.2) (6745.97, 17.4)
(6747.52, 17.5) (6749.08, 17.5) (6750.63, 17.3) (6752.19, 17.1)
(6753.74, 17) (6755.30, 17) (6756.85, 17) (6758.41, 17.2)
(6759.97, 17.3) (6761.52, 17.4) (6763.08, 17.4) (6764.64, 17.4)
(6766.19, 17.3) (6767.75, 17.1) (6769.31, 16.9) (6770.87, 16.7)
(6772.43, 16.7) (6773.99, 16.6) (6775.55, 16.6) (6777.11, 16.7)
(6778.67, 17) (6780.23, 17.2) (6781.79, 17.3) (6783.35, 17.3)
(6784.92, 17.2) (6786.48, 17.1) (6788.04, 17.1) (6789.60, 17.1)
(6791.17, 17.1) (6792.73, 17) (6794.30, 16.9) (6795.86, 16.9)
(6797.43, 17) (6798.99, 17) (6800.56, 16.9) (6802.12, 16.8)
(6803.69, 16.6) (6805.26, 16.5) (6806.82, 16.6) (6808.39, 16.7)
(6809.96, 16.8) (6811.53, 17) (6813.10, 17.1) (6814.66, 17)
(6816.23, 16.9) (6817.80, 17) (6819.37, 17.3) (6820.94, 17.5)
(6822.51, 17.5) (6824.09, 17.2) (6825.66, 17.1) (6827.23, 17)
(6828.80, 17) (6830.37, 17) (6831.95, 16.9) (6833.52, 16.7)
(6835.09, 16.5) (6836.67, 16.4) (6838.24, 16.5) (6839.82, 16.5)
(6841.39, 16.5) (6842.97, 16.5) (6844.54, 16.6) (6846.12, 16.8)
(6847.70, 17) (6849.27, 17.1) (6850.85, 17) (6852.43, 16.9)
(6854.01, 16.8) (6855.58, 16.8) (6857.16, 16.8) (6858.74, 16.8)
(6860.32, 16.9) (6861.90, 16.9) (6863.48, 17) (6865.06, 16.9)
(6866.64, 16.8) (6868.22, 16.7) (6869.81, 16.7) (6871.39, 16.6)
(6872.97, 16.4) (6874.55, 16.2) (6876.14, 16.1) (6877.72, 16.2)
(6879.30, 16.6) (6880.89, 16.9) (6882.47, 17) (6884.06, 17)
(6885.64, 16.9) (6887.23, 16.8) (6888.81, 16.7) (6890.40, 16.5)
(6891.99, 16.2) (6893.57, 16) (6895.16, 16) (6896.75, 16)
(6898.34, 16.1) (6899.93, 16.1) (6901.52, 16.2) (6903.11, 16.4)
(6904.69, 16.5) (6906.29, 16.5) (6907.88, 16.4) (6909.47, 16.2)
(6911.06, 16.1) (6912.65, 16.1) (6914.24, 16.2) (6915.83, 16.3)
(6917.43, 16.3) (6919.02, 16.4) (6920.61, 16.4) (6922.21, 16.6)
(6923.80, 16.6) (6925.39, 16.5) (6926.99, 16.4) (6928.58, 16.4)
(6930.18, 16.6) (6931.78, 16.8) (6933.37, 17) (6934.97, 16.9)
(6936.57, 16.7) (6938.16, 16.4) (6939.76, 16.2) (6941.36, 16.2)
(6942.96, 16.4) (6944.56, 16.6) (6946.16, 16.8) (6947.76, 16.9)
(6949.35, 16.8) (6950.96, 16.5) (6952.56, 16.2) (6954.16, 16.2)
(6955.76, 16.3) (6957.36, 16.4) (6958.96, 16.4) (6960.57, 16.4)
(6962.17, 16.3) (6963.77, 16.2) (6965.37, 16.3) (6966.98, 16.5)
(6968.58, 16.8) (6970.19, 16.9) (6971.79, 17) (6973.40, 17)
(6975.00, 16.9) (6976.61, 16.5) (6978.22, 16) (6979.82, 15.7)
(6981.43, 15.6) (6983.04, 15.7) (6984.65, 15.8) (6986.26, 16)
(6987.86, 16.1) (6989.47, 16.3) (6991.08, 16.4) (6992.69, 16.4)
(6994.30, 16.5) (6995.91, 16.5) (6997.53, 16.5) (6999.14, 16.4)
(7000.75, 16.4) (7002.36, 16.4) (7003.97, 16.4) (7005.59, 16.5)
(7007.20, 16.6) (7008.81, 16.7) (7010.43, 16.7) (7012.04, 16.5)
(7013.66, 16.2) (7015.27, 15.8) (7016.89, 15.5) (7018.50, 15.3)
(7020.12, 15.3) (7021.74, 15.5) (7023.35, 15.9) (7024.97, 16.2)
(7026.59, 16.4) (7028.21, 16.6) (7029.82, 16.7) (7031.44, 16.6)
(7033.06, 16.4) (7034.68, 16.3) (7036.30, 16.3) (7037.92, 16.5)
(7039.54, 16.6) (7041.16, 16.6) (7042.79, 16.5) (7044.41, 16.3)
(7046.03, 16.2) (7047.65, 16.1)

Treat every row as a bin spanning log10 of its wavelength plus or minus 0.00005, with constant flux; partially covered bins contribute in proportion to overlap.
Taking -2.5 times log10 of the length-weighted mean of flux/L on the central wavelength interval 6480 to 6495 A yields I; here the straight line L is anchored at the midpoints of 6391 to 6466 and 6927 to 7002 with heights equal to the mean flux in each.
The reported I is 0.03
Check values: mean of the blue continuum 18.2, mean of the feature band 17.5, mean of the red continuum 16.4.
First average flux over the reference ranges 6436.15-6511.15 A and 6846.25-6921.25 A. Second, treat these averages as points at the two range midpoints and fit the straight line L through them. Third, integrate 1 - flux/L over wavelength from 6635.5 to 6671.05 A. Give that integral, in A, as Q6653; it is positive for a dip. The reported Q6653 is -1.2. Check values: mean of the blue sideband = 17.8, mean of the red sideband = 16.5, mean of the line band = 17.8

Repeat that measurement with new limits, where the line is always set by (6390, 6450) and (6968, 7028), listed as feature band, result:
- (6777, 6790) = -0.08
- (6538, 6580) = 2.65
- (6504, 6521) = 0.06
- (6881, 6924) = 0.52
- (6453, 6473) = 0.36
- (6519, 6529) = 0.07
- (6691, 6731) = -0.32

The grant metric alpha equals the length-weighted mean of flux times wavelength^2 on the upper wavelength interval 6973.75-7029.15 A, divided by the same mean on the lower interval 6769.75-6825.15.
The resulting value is 1.0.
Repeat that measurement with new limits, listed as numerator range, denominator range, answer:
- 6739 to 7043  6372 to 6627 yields 1.05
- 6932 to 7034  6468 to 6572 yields 1.08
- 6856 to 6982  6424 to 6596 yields 1.06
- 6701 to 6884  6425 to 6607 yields 1.05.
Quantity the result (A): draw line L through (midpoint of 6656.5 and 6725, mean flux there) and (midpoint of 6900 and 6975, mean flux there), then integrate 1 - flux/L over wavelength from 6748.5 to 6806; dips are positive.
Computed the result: 0.4 A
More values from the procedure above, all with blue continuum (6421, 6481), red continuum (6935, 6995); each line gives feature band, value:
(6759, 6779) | 0.1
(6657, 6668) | -0.2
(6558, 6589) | 1.9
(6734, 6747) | -0.1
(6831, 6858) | 0.1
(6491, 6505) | 0.3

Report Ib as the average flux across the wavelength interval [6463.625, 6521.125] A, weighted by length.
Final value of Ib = 17.8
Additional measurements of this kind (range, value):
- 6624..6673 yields 17.7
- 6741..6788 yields 17.1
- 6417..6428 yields 18.6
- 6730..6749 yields 17.4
